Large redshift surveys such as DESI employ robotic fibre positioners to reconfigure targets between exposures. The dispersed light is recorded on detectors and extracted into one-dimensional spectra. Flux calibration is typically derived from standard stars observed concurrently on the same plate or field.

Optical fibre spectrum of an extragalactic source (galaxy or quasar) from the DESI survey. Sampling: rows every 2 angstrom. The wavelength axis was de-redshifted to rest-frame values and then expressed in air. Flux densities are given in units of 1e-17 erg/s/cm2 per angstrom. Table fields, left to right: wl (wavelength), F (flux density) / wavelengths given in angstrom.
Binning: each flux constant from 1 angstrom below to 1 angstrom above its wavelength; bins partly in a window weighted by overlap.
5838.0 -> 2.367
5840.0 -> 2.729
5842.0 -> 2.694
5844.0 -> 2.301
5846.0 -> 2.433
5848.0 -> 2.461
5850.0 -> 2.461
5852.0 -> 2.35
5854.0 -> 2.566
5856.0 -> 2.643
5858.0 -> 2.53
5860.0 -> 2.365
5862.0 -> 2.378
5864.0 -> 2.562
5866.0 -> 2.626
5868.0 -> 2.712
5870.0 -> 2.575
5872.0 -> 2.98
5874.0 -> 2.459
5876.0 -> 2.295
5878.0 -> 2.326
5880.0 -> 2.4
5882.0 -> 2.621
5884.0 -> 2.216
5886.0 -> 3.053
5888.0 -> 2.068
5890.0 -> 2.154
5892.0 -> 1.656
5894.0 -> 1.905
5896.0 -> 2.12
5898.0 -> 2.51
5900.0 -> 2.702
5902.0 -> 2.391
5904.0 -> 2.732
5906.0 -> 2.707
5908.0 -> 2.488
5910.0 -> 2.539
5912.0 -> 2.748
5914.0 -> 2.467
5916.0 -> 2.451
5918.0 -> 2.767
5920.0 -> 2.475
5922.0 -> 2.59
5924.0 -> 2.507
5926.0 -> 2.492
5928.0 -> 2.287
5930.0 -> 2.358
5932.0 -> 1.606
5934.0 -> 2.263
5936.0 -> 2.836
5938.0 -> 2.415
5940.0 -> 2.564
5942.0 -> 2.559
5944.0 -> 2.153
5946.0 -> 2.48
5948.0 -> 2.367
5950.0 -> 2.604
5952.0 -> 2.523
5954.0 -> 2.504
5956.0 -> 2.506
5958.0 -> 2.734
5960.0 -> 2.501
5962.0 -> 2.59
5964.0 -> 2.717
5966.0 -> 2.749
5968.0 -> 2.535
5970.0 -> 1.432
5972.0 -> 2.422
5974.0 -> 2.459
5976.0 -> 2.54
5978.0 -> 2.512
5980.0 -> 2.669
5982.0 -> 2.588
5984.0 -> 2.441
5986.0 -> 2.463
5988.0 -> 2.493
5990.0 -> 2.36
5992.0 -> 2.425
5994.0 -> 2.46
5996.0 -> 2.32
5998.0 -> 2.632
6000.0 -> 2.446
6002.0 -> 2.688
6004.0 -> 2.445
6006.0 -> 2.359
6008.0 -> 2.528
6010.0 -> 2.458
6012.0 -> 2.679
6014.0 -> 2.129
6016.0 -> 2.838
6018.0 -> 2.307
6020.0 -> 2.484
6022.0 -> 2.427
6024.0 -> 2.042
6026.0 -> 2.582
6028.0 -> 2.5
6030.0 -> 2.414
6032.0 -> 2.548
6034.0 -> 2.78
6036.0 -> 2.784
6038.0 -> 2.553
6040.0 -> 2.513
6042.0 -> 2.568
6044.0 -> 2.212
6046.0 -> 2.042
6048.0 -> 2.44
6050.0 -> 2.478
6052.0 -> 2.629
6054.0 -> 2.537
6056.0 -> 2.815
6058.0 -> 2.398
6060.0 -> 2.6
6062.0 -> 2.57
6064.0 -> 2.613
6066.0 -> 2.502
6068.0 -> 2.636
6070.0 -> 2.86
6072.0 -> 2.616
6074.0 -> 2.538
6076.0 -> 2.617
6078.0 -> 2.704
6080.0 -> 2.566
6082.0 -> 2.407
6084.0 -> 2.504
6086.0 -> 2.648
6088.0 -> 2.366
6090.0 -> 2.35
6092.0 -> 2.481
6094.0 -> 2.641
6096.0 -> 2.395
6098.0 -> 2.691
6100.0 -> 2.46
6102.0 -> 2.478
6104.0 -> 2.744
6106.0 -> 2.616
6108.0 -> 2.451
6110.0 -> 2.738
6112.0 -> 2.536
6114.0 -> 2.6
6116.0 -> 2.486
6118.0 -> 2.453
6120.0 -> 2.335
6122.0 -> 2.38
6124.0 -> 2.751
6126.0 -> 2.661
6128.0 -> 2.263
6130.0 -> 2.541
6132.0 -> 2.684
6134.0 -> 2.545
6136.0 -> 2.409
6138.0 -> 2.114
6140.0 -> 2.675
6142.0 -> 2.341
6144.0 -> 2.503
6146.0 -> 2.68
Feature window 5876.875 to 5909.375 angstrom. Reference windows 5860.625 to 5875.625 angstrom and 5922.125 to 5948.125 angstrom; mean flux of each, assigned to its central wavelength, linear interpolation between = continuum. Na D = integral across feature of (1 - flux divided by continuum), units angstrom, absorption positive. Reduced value 1.7 angstrom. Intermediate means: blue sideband 2.59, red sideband 2.38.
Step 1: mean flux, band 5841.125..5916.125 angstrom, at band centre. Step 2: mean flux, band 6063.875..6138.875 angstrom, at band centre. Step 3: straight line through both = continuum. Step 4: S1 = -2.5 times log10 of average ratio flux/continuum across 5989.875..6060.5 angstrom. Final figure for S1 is 0.01 mag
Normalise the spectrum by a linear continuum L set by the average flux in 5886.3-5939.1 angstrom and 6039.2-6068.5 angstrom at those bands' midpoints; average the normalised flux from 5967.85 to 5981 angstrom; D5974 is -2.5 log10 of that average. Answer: 0.041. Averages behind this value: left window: 2.4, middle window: 2.36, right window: 2.5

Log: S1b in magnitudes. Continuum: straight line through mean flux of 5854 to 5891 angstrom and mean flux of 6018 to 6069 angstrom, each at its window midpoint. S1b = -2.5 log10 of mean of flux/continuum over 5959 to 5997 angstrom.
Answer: 0.02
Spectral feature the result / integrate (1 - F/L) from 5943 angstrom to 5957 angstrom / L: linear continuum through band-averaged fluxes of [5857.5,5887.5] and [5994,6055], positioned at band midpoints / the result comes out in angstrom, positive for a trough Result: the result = 0.3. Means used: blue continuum 2.53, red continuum 2.48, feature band 2.45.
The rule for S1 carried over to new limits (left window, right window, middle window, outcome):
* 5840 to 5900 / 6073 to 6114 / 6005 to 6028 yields 0.03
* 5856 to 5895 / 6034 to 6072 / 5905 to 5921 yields -0.06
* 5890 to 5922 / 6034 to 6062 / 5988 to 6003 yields 0.01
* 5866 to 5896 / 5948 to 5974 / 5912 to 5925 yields -0.06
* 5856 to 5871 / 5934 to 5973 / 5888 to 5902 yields 0.16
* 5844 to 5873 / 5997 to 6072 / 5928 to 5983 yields 0.03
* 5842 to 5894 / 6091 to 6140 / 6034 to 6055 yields 0.00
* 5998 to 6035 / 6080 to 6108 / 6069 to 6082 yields -0.05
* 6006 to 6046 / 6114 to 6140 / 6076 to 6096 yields -0.02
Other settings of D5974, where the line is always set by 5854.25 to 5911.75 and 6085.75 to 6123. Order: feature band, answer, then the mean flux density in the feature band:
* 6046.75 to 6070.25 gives -0.03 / 2.58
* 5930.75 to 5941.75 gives 0.05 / 2.35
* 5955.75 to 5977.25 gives 0.00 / 2.47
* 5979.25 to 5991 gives -0.01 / 2.5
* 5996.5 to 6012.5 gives -0.01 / 2.52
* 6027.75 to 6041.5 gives -0.04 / 2.59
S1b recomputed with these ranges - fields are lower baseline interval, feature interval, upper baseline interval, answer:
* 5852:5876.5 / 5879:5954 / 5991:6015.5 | 0.04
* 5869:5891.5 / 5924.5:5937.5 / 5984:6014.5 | 0.06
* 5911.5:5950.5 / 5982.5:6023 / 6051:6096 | 0.02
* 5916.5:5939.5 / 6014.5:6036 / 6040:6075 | 0.00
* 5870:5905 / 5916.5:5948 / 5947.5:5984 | 0.01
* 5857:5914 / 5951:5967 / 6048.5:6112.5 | -0.04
